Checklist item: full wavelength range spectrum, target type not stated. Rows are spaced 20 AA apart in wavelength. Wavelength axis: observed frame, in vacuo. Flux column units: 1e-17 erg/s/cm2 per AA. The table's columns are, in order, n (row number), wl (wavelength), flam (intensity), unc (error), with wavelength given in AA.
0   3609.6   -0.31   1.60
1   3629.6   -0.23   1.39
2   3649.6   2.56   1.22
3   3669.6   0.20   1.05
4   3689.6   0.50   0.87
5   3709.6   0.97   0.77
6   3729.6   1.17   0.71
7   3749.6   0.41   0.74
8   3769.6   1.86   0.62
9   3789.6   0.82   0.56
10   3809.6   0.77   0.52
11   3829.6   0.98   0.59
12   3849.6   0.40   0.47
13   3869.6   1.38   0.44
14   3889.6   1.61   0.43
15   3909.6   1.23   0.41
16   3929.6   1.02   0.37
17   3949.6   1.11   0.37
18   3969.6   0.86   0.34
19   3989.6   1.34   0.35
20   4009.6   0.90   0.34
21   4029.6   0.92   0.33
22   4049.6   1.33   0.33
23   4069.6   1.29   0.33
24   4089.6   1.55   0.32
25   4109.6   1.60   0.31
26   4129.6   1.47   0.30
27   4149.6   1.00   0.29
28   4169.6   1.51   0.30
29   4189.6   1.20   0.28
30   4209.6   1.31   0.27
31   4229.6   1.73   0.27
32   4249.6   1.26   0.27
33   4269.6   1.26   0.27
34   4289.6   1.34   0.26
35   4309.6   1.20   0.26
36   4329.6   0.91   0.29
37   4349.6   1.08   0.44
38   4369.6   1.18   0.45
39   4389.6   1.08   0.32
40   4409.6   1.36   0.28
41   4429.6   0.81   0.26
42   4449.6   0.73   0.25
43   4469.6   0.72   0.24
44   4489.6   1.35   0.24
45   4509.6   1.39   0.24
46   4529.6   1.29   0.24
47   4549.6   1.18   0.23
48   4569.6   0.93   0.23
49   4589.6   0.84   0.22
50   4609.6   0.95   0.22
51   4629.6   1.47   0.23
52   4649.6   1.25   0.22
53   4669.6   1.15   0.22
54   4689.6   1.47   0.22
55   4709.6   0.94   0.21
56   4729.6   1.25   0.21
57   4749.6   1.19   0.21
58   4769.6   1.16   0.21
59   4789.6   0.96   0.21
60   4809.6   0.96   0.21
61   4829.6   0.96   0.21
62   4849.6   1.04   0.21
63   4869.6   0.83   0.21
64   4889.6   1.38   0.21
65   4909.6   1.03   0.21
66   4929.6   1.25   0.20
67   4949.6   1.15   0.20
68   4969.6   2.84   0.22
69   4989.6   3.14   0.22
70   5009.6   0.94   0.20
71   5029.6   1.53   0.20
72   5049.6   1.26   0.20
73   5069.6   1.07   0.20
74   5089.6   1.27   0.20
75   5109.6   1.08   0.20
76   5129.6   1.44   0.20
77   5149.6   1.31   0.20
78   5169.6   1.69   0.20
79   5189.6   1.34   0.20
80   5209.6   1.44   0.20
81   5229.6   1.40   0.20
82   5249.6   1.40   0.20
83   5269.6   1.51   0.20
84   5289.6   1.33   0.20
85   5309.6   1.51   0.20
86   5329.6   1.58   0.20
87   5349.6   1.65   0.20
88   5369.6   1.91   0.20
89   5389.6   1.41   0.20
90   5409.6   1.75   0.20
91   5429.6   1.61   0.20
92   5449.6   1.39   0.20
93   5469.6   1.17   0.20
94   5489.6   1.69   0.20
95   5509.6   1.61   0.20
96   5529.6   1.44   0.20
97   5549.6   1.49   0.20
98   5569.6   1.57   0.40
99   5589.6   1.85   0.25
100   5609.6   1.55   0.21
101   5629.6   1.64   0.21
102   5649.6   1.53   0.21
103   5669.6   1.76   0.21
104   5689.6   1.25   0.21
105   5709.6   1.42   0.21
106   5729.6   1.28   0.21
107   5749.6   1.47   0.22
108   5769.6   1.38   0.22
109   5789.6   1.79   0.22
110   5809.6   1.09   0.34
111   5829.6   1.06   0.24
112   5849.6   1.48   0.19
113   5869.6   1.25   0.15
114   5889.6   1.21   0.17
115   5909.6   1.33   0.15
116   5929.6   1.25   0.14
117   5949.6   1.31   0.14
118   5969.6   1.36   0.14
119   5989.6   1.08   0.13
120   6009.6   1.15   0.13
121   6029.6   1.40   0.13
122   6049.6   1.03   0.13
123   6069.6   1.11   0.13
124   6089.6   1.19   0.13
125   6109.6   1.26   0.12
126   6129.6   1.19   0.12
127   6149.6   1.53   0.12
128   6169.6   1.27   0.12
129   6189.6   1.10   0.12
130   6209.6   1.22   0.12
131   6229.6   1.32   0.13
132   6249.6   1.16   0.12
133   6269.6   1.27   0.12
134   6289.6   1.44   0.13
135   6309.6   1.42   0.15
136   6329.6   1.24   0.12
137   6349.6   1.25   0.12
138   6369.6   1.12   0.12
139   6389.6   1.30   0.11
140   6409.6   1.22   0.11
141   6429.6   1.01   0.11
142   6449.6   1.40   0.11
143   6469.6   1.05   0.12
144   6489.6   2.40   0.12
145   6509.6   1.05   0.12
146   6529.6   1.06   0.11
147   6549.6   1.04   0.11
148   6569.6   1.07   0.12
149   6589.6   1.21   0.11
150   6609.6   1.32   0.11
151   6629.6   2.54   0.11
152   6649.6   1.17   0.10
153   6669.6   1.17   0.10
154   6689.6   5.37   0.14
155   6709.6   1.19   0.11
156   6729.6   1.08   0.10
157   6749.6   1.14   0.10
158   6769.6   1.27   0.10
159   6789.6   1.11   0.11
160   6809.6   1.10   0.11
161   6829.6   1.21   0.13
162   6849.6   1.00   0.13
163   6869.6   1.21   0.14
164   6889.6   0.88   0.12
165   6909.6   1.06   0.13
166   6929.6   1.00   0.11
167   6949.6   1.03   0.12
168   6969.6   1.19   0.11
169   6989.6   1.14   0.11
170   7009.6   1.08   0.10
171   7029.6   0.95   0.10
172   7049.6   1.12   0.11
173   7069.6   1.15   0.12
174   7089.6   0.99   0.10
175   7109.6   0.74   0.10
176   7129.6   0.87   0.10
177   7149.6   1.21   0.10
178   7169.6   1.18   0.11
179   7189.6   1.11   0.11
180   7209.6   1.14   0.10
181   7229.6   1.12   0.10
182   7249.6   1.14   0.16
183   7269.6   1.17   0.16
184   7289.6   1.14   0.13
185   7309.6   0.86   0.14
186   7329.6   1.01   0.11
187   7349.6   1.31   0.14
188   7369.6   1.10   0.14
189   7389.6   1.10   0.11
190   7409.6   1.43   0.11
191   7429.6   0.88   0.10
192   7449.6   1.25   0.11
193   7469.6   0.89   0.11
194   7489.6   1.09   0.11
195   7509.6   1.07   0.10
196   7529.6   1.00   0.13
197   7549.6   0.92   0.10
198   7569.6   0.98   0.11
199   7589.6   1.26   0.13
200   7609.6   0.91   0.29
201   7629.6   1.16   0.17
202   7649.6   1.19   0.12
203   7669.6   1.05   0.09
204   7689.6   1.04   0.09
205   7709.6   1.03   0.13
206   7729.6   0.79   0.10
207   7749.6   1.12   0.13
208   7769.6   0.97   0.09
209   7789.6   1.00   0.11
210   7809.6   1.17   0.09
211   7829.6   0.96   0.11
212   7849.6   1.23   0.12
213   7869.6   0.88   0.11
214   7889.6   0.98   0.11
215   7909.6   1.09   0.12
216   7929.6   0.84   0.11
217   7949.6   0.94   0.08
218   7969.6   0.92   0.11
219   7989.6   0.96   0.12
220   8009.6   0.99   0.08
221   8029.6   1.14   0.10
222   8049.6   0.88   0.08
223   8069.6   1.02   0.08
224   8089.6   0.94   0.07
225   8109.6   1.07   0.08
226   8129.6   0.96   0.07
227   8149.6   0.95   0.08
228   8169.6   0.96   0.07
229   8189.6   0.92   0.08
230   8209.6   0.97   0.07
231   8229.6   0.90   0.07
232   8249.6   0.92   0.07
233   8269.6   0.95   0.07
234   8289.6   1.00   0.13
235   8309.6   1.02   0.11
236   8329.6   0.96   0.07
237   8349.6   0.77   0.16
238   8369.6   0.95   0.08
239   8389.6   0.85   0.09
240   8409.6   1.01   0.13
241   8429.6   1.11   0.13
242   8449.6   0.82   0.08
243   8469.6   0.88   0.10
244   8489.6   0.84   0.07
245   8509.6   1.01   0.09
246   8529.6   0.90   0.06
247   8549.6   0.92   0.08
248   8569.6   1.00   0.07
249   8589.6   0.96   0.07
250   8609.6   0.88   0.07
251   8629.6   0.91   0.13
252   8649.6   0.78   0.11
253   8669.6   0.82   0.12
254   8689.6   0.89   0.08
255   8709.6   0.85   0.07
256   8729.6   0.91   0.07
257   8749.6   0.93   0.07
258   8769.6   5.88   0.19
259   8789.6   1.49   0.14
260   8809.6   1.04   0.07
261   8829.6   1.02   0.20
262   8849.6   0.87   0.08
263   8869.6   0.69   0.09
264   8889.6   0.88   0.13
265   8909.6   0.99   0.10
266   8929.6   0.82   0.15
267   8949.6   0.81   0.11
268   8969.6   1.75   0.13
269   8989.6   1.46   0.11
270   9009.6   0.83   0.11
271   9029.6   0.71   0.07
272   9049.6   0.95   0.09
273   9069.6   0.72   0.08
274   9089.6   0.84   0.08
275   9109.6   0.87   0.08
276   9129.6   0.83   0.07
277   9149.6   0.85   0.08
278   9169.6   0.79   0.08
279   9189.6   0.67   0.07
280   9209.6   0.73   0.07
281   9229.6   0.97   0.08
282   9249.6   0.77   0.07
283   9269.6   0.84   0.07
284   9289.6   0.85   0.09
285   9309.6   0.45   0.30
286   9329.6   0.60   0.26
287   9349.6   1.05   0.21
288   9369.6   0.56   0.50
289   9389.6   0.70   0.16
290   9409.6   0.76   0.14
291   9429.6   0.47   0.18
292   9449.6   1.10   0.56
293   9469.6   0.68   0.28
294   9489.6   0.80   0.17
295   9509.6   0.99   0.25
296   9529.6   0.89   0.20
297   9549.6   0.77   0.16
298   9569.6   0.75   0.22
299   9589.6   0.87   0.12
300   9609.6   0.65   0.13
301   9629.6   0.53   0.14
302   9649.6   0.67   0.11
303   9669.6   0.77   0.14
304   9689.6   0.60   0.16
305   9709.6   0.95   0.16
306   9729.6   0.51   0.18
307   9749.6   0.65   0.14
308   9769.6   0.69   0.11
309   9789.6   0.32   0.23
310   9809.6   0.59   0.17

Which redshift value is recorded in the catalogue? 0.335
